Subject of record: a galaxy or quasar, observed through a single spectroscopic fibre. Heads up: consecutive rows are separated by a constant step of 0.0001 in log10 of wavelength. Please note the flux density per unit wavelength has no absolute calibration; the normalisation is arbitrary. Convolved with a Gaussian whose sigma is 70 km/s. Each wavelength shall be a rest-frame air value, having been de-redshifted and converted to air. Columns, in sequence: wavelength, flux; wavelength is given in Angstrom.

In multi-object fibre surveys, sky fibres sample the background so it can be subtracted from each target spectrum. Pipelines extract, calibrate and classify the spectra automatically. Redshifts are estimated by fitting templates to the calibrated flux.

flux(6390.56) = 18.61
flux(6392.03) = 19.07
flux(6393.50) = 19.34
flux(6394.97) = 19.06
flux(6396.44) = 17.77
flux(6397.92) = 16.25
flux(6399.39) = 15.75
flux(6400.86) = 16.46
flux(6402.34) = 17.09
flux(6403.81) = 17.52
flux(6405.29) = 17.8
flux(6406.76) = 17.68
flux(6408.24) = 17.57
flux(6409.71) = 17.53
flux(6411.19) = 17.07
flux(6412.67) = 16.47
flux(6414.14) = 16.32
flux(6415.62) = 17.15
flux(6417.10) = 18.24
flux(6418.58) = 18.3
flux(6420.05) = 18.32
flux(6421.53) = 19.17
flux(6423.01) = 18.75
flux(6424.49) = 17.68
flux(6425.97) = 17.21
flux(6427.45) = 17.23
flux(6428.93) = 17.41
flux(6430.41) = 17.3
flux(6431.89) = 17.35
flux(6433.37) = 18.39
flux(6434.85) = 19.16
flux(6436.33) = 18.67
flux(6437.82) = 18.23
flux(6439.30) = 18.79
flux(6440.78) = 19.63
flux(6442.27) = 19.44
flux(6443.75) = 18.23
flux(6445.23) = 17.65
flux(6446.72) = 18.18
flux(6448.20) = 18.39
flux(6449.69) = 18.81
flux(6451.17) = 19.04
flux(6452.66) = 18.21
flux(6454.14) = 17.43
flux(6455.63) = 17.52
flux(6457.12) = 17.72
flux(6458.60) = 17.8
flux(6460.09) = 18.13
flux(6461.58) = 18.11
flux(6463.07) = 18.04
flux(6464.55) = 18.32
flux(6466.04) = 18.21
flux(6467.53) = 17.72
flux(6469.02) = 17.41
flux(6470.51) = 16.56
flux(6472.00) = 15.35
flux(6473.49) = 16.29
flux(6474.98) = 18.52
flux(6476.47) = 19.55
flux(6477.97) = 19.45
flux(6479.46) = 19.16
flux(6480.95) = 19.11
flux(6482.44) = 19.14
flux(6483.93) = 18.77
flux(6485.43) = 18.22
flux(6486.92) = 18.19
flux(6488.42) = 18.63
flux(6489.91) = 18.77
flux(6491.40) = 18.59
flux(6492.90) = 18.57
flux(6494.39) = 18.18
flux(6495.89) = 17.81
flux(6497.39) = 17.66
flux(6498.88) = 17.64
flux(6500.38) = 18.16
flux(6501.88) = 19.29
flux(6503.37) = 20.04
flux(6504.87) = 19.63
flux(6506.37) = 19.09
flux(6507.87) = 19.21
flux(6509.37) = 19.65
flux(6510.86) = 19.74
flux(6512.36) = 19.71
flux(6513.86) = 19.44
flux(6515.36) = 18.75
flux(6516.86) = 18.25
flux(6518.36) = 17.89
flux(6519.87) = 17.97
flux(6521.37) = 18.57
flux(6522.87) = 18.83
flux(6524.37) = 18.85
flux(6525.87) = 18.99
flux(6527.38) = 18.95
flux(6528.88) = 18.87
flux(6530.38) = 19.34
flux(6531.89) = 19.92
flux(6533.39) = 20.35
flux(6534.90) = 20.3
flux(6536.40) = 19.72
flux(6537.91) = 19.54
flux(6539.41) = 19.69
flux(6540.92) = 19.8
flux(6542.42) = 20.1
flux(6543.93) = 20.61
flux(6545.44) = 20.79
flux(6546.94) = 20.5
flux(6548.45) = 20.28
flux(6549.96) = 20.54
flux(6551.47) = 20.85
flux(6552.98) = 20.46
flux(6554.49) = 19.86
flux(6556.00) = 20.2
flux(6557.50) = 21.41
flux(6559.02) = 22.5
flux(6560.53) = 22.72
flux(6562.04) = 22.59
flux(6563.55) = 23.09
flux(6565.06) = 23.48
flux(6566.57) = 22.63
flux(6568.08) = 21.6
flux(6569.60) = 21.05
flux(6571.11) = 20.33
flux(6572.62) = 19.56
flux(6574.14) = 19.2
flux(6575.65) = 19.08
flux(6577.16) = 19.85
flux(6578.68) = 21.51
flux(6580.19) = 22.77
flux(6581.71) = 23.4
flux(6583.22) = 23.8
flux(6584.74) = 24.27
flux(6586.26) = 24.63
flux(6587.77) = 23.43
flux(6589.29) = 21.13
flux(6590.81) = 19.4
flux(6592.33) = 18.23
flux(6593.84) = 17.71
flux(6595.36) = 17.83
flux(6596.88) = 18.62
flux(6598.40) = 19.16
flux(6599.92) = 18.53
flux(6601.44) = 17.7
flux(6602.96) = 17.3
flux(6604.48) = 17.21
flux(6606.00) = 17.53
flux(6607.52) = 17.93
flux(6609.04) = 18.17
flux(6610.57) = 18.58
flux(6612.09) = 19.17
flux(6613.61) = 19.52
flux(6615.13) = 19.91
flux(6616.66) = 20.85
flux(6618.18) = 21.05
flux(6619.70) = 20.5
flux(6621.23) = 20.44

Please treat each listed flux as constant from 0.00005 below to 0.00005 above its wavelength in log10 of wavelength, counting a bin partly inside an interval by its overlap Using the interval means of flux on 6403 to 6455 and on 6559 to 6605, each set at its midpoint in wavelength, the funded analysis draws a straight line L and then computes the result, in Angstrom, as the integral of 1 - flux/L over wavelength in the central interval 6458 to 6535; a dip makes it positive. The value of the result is 2.5 Angstrom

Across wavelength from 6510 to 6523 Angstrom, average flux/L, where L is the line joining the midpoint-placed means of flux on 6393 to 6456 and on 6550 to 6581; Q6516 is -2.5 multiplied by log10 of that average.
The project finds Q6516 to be 0.07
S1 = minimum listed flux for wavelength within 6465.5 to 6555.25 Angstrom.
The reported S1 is 15.35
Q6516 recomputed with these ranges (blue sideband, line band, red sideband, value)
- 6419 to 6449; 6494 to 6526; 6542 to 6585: 0.071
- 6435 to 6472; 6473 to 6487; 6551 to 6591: 0.014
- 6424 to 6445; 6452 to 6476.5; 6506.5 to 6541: 0.053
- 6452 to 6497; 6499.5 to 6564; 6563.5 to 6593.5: 0.008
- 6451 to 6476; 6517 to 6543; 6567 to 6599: 0.010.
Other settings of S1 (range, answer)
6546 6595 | 17.71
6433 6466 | 17.43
